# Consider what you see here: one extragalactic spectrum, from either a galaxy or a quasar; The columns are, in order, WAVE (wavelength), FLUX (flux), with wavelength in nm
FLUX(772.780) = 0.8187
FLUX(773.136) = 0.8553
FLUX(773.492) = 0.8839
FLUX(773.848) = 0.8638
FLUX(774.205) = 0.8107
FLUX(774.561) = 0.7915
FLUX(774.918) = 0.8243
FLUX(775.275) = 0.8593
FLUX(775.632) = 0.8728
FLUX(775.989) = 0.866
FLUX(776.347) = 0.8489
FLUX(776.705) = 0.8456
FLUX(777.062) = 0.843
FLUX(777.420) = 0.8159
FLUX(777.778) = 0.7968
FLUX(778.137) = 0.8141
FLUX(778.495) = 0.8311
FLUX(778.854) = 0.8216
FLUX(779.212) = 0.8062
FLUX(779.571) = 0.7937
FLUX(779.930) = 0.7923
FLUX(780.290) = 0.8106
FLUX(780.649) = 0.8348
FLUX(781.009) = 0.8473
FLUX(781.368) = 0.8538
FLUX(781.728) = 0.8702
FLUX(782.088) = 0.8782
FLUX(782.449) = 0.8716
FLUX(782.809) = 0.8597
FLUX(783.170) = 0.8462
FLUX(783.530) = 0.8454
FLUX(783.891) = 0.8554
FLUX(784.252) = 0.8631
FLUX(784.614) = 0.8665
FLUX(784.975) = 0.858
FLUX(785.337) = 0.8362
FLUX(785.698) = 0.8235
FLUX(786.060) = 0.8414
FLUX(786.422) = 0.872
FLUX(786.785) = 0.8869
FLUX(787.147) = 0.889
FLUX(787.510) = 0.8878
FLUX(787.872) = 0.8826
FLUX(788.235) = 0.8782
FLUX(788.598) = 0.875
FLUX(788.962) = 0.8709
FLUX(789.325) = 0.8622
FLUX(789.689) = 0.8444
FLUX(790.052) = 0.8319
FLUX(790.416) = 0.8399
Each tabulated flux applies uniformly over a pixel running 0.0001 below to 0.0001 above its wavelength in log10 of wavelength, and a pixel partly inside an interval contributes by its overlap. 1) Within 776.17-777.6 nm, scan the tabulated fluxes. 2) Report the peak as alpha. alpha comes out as 0.8489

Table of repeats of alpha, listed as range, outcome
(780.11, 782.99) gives 0.8782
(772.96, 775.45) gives 0.8839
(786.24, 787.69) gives 0.889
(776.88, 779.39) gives 0.843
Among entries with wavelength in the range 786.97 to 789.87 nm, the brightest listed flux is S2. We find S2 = 0.889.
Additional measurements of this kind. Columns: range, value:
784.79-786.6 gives 0.872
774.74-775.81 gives 0.8728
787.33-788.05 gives 0.8878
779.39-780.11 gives 0.7937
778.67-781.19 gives 0.8473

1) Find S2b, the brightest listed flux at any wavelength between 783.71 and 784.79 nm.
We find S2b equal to 0.8665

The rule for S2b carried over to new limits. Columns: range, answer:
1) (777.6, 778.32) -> 0.8141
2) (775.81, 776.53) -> 0.866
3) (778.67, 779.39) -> 0.8216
